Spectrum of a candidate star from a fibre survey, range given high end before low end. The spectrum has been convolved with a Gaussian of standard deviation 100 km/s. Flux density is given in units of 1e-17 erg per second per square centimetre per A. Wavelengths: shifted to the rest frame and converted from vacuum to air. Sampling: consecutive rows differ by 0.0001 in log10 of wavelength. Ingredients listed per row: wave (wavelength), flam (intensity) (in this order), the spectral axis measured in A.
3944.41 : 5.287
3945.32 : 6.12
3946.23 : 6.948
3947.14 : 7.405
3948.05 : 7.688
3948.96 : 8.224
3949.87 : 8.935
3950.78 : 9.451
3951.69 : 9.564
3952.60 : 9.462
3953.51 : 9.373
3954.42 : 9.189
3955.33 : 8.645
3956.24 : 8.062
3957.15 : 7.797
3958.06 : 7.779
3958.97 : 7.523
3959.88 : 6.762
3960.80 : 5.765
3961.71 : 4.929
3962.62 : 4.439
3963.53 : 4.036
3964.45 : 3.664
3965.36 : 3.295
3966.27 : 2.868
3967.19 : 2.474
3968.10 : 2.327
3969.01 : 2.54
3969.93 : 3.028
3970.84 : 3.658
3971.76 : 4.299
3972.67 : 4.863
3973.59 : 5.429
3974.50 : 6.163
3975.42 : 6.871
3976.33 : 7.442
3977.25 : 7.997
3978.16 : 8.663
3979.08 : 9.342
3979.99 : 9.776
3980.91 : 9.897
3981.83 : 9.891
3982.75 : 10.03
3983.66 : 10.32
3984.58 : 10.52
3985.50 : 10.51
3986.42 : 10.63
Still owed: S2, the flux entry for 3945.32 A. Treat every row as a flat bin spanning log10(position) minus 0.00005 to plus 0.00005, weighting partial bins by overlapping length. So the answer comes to 6.12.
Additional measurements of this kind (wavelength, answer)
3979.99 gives 9.776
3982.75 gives 10.03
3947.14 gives 7.405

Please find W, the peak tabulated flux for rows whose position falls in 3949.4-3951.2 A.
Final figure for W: 9.451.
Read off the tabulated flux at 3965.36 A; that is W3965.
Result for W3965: 3.295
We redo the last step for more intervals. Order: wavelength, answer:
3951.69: 9.564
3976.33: 7.442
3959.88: 6.762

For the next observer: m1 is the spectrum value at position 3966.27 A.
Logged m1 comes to 2.868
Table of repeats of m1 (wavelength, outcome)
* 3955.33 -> 8.645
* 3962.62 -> 4.439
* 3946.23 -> 6.948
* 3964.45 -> 3.664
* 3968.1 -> 2.327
